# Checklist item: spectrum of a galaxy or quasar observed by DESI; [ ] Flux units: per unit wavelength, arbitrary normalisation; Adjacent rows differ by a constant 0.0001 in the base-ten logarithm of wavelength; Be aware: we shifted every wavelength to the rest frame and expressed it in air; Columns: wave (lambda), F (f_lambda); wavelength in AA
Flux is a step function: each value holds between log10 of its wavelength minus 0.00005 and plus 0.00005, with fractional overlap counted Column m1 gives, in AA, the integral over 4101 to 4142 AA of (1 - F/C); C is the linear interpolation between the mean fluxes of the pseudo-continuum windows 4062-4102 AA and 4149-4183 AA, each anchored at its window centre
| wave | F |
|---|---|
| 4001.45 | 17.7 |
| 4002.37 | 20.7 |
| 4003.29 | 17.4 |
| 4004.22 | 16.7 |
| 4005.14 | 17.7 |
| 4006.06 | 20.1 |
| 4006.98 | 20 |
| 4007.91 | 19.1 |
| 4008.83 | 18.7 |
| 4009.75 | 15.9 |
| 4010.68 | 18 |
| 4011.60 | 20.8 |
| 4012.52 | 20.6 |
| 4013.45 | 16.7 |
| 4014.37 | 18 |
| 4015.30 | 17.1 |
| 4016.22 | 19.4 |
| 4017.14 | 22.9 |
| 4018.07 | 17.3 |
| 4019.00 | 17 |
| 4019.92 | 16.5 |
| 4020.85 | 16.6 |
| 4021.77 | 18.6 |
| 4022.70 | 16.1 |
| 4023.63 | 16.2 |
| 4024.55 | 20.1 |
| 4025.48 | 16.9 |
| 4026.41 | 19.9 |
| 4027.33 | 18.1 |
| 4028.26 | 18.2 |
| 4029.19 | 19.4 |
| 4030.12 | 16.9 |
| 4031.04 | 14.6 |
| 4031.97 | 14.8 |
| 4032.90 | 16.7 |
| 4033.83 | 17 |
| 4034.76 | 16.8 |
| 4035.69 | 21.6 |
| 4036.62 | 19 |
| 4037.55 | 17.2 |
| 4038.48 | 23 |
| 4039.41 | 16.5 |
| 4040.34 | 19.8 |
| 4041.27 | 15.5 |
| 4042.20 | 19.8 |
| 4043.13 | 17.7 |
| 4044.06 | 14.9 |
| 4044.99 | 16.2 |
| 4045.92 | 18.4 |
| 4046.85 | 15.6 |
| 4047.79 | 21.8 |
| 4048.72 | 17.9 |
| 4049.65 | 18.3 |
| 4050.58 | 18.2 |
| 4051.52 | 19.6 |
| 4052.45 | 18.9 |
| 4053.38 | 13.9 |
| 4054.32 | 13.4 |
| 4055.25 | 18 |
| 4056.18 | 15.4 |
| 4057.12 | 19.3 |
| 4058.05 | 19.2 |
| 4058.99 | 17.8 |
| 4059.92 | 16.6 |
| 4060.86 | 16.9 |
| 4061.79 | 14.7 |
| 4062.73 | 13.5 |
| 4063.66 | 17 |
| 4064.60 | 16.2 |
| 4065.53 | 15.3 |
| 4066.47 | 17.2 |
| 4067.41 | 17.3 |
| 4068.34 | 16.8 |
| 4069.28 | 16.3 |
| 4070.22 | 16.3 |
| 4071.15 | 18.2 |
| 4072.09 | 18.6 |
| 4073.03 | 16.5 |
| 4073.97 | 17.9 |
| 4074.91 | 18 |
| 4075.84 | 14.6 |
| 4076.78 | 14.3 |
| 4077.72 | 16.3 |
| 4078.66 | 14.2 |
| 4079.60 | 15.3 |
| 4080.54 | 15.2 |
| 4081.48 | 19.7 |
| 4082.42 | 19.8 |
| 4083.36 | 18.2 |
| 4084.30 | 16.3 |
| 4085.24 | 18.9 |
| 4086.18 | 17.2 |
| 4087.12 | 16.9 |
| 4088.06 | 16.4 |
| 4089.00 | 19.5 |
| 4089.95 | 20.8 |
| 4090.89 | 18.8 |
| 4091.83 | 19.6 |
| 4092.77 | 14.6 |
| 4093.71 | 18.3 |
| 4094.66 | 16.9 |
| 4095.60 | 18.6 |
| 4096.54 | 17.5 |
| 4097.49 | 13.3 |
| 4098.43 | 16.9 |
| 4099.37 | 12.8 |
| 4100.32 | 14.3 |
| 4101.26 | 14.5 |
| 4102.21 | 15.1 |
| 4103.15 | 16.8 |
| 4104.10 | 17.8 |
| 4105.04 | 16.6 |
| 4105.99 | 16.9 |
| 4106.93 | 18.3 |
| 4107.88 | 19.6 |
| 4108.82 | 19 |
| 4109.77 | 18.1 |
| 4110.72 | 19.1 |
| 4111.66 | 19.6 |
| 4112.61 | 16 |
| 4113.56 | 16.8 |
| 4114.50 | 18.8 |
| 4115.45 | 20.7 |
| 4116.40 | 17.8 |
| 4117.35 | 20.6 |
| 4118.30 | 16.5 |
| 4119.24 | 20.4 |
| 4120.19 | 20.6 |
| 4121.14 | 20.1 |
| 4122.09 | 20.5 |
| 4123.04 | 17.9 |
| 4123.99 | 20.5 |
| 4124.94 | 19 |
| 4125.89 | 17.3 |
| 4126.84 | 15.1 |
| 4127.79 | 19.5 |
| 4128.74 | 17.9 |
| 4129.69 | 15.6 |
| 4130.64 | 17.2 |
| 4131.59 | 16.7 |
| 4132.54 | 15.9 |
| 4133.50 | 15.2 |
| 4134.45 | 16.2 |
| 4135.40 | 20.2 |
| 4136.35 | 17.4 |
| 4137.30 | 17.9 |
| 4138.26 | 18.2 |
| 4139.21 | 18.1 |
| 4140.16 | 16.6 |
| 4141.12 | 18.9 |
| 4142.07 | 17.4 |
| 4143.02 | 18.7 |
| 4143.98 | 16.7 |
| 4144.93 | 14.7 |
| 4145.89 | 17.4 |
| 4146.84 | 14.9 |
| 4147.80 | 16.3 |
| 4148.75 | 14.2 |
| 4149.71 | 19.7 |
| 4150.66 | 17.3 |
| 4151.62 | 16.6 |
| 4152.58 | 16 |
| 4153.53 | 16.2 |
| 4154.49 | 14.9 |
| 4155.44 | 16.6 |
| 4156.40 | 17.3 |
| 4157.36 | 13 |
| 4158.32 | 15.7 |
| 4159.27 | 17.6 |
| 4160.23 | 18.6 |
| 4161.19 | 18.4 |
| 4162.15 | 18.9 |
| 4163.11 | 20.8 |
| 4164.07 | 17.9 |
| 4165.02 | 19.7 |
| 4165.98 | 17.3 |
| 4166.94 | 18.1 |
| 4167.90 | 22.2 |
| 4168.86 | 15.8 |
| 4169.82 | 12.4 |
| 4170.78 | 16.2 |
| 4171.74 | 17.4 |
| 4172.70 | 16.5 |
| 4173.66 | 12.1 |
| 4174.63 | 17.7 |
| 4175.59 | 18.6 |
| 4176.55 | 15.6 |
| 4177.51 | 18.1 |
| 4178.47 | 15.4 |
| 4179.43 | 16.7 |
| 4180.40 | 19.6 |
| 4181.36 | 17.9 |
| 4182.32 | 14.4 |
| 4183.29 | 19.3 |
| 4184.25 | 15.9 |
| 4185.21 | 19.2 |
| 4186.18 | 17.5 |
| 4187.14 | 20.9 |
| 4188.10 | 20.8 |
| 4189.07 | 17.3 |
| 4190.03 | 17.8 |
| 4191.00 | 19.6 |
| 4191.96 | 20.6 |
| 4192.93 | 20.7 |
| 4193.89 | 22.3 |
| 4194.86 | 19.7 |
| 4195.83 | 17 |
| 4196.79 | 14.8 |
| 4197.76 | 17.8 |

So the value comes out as -2.57 AA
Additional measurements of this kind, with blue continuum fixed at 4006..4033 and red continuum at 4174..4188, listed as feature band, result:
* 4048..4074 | 1.35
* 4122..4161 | 1.46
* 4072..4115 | 1.71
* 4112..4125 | -0.89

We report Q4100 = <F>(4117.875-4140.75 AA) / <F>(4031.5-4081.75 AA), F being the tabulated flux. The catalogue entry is 1.0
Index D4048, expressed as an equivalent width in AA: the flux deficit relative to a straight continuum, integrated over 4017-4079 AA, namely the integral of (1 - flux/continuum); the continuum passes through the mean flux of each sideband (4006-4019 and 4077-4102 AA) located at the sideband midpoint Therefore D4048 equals 2.2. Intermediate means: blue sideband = 18.8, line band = 17.3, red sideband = 16.9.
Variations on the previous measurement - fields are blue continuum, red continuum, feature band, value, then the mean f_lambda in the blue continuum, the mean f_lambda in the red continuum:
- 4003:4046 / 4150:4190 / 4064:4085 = 1.2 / 18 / 17.3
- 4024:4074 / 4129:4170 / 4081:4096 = -0.7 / 17.4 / 17.1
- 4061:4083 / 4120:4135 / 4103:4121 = -1.1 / 16.5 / 17.8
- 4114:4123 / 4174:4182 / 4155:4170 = 0.2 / 19.5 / 17.3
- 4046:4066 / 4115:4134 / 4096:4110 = 1.1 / 17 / 18.2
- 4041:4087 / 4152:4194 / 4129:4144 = 0.1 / 17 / 17.6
